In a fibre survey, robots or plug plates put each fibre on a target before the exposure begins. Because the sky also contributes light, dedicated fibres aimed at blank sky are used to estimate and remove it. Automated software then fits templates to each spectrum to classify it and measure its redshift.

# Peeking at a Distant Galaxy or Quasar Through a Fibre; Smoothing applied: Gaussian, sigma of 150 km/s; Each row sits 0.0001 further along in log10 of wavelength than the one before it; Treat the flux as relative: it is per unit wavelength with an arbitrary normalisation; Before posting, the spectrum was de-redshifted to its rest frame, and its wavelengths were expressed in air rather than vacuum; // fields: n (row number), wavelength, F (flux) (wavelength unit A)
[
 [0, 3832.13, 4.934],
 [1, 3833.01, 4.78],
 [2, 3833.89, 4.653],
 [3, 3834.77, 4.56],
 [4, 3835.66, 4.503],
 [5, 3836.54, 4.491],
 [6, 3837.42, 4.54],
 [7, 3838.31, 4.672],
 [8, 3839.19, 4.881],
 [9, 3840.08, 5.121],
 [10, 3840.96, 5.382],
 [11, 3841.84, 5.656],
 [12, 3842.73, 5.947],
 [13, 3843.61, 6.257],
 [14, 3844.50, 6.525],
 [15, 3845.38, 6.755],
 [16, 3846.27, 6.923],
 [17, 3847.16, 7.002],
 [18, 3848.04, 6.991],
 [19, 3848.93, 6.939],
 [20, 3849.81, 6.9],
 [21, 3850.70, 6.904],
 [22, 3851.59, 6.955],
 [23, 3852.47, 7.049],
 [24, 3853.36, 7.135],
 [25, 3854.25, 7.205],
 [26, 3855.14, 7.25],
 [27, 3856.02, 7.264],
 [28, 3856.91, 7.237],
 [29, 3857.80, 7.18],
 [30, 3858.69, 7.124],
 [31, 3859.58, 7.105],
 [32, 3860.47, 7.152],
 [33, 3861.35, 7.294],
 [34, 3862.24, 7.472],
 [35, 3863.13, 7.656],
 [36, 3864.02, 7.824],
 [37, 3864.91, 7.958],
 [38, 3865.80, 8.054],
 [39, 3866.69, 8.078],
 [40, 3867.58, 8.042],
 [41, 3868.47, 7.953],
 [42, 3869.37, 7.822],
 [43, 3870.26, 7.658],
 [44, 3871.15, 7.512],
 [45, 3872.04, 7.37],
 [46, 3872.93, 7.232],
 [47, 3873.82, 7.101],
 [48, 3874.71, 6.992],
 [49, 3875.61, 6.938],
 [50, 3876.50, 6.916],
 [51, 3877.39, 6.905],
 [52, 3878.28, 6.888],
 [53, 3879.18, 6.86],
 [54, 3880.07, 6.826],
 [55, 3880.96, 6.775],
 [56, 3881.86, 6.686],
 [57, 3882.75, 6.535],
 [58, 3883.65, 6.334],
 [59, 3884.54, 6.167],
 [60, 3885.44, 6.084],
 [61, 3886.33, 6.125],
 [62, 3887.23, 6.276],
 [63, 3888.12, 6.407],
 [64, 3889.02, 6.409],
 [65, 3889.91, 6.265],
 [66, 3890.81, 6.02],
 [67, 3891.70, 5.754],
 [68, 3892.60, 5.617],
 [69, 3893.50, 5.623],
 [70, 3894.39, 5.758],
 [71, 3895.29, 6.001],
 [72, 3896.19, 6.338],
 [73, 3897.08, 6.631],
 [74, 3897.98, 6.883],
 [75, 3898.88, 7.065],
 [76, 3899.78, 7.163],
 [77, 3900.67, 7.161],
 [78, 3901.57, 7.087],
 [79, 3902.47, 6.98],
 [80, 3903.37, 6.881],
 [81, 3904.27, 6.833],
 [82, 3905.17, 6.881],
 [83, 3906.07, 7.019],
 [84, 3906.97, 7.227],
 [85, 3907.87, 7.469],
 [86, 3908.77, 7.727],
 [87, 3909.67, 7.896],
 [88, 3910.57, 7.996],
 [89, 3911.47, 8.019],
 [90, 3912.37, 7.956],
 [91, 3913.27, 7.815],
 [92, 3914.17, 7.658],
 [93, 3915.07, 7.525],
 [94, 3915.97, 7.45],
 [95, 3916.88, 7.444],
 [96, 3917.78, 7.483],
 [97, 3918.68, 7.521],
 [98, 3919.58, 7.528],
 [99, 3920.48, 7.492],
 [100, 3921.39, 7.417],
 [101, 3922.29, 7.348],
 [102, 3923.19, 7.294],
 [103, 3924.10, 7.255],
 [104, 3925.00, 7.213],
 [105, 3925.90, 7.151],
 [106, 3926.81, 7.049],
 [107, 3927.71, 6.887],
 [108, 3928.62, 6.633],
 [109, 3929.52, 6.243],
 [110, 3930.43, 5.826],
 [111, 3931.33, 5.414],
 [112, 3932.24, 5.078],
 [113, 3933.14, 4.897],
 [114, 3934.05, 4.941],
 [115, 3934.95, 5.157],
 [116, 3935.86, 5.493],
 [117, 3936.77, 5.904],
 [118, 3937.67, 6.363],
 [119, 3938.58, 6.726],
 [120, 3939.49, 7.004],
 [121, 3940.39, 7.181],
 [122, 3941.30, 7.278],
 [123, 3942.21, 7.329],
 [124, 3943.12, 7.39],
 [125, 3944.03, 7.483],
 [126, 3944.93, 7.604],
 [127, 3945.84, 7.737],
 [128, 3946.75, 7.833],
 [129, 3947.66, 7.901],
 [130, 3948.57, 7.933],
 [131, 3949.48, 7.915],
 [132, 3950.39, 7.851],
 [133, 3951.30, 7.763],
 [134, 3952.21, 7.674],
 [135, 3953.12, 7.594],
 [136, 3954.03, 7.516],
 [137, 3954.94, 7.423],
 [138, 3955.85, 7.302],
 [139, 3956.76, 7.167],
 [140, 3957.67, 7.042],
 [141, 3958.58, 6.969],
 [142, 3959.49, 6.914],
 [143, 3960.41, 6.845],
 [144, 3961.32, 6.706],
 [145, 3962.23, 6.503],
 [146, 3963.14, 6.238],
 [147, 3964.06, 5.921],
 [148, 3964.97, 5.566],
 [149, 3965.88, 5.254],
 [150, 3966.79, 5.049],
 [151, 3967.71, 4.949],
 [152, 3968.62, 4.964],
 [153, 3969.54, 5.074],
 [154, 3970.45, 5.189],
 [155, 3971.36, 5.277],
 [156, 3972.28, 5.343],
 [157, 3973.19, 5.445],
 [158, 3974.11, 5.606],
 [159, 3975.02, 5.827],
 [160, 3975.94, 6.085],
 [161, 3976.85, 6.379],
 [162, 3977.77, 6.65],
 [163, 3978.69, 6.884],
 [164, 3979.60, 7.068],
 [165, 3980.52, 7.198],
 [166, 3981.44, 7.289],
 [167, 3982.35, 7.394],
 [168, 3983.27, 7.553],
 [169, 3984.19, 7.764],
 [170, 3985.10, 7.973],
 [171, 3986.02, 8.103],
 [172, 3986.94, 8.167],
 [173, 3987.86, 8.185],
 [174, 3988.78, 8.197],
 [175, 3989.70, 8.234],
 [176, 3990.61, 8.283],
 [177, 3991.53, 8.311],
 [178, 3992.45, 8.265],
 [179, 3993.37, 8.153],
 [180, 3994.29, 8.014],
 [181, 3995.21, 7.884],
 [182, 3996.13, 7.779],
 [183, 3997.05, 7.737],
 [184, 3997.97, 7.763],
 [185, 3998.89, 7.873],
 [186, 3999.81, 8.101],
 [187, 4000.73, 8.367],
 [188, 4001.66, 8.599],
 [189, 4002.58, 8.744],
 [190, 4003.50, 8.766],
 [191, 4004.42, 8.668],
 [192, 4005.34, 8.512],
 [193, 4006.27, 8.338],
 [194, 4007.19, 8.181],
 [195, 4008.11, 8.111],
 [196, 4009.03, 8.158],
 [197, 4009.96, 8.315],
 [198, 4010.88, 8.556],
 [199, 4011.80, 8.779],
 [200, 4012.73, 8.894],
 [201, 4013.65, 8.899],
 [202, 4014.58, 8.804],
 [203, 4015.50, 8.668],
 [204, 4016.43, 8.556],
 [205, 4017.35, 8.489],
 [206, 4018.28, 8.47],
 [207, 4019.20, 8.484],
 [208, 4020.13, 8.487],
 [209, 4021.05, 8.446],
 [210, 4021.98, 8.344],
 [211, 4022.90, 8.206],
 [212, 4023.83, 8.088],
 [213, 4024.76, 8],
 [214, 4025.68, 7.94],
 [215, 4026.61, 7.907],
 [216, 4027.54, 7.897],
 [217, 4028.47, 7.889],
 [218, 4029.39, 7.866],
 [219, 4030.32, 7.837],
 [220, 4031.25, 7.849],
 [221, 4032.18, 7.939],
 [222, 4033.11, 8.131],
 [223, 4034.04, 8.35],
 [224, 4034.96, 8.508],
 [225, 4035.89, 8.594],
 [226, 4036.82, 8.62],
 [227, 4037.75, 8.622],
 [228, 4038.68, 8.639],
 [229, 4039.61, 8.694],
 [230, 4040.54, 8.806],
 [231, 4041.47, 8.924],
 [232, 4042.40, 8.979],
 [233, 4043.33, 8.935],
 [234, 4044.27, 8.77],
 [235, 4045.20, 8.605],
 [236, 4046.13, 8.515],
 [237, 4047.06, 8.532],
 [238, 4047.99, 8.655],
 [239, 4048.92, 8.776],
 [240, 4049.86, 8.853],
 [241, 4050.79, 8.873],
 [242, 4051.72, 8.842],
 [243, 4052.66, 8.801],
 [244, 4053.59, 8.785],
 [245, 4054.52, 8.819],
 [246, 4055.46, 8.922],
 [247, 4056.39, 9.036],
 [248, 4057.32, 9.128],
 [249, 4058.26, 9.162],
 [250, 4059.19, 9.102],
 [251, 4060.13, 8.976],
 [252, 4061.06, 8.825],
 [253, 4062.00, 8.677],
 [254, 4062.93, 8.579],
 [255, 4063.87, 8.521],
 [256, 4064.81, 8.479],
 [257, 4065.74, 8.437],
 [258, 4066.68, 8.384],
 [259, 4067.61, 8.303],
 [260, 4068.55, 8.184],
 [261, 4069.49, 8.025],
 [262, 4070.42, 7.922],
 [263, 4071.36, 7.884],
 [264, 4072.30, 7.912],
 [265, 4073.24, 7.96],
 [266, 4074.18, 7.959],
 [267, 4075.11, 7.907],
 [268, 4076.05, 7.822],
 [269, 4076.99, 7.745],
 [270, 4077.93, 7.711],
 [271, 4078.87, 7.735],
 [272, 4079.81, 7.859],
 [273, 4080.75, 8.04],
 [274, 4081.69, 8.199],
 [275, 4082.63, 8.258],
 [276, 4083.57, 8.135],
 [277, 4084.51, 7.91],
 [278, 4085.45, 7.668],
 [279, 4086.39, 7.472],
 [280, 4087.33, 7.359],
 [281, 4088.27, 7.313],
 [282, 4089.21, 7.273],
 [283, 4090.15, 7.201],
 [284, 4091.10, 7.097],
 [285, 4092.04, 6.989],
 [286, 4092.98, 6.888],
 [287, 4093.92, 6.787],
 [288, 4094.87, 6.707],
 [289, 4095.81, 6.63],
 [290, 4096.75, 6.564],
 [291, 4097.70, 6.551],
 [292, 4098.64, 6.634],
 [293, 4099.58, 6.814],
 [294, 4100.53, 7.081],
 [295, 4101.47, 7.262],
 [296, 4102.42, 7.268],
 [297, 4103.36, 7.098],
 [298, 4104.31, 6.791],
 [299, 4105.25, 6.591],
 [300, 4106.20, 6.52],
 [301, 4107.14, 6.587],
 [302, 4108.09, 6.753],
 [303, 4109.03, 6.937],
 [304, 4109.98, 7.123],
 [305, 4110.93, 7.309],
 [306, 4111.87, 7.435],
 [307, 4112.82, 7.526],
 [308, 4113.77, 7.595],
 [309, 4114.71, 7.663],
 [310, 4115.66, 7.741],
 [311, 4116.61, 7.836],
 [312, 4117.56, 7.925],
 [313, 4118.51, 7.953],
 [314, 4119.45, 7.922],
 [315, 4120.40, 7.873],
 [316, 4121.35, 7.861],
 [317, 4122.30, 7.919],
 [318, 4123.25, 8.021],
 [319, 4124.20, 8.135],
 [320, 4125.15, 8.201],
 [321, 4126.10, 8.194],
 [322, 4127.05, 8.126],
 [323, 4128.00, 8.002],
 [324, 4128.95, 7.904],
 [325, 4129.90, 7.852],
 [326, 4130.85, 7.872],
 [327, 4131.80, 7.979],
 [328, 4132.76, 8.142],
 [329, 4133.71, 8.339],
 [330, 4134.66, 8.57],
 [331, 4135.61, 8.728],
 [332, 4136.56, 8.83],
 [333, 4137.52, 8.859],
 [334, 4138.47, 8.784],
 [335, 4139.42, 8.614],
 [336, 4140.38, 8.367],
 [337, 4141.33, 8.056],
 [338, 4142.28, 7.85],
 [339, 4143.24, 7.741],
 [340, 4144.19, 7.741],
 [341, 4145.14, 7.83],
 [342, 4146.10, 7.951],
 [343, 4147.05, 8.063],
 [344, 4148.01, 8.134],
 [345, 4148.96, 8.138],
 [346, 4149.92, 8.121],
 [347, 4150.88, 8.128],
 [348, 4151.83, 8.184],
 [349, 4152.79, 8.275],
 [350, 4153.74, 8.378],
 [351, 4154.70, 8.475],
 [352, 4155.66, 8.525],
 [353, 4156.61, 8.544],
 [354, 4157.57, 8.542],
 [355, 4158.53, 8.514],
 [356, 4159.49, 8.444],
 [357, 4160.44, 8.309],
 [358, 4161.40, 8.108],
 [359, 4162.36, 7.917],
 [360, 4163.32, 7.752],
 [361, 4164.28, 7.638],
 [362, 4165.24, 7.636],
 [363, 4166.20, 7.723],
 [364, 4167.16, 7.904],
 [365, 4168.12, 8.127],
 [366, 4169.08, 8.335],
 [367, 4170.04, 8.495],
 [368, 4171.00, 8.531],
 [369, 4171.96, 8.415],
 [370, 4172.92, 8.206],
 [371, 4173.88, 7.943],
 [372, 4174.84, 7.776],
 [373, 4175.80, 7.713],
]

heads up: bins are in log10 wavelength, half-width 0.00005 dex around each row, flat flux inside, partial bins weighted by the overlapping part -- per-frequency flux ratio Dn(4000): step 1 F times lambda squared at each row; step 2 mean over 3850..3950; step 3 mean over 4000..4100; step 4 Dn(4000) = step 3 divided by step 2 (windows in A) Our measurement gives 1.27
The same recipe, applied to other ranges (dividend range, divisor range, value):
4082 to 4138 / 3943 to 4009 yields 1.11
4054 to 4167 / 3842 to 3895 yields 1.29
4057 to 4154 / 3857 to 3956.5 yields 1.23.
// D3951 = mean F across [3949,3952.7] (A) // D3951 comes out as 7.8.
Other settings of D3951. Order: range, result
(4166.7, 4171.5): 8.28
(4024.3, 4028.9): 7.92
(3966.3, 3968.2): 5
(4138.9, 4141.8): 8.35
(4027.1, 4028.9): 7.88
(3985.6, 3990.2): 8.18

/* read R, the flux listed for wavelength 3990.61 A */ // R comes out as 8.283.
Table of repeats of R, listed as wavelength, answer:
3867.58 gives 8.042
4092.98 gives 6.888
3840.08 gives 5.121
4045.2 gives 8.605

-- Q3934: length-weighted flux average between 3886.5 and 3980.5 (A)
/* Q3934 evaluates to 6.72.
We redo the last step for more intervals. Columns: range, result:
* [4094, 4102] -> 6.78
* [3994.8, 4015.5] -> 8.36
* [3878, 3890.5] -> 6.46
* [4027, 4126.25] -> 7.95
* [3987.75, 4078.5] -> 8.4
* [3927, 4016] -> 7.18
